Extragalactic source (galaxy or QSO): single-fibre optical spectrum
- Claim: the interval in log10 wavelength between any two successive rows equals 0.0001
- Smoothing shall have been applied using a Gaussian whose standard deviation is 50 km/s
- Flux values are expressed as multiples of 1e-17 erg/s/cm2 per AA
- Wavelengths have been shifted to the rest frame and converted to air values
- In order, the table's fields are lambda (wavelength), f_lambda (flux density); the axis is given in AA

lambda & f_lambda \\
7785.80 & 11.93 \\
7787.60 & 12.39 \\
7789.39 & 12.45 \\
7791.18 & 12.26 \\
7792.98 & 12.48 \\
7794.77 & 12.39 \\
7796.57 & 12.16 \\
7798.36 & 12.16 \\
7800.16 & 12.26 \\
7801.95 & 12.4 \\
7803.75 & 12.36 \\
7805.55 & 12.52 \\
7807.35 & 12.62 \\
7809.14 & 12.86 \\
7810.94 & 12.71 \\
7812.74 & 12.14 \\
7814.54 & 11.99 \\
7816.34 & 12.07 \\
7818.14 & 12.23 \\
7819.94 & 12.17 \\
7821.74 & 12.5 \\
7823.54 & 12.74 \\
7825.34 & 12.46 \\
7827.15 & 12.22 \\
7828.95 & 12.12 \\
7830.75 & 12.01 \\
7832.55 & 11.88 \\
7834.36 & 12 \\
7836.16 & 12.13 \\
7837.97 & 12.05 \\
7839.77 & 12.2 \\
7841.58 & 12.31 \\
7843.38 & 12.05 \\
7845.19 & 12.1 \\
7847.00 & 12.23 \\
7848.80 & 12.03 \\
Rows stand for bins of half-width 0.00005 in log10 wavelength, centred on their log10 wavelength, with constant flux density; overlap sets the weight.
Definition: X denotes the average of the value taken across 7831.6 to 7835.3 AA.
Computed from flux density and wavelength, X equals 11.9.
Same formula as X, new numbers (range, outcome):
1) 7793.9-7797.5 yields 12.3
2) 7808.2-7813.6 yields 12.6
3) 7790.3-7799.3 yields 12.3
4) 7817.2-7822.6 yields 12.3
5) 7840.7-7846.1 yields 12.1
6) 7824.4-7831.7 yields 12.2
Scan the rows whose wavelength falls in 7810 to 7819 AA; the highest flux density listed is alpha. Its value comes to 12.71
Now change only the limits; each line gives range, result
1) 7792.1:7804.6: 12.48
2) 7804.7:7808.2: 12.62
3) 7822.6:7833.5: 12.74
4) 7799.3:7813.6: 12.86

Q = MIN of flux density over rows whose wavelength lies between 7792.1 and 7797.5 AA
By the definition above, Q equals 12.16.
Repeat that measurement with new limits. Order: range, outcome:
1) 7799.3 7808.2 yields 12.26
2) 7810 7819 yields 11.99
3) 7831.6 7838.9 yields 11.88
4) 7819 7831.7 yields 12.01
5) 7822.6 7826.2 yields 12.46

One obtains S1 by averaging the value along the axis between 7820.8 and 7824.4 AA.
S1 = 12.6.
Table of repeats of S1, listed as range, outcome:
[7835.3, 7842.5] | 12.2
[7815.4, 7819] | 12.1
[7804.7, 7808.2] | 12.6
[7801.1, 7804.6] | 12.4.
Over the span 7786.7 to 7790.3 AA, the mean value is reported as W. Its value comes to 12.4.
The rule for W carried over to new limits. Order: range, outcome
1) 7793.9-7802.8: 12.3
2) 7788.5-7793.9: 12.4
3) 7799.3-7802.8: 12.4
